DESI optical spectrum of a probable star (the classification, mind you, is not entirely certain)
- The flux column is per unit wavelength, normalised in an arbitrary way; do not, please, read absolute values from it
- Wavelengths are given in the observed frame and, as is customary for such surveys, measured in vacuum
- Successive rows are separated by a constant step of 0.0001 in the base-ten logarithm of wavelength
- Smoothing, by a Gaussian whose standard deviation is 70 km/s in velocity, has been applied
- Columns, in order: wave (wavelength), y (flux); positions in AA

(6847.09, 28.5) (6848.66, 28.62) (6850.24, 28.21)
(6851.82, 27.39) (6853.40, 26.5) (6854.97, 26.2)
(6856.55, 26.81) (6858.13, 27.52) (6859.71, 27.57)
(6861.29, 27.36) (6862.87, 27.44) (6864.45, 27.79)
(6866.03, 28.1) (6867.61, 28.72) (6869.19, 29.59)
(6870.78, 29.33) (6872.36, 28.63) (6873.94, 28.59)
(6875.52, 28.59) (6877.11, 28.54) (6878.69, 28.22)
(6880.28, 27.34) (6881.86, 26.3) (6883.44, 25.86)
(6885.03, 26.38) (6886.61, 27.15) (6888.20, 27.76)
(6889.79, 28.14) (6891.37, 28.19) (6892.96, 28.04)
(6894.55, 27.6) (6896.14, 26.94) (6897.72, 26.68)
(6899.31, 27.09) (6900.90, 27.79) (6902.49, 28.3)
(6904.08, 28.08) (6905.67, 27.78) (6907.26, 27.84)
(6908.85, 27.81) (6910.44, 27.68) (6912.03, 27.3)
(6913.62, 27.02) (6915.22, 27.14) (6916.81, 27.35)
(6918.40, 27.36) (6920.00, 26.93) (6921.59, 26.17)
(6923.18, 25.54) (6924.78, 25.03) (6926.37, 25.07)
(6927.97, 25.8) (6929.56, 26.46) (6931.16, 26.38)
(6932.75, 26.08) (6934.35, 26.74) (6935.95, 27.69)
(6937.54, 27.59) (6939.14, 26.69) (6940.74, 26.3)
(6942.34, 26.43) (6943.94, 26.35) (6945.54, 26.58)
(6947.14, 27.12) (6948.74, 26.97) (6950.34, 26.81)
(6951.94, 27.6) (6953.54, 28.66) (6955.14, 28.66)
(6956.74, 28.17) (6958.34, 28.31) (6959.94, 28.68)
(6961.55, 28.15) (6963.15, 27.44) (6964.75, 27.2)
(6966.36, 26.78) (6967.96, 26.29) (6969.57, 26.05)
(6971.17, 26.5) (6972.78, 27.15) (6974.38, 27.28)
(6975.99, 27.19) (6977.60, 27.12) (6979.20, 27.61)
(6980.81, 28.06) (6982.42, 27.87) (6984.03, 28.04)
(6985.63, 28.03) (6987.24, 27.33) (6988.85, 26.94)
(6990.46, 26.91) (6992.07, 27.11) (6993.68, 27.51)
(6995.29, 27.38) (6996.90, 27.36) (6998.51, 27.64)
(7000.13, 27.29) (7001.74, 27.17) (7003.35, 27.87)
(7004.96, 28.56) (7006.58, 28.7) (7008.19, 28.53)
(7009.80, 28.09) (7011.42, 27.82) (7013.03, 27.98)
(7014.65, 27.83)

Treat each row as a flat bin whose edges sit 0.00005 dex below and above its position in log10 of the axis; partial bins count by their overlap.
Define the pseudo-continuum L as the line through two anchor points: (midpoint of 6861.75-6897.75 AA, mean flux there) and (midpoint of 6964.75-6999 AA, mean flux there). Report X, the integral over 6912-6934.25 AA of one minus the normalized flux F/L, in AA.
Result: 0.97 AA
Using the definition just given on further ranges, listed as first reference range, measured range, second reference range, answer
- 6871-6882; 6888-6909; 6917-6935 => -0.3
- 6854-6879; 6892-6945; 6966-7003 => 1.5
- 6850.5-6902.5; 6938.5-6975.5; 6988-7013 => 0.6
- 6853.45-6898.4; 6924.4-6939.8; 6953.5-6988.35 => 0.7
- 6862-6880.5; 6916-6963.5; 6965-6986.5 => 1.1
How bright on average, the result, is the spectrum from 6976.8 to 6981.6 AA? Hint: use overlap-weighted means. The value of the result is 27.6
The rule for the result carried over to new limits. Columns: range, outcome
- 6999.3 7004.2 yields 27.4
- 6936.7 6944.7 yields 26.7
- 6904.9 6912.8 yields 27.7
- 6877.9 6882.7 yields 27.3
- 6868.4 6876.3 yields 28.9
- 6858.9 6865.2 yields 27.5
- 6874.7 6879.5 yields 28.4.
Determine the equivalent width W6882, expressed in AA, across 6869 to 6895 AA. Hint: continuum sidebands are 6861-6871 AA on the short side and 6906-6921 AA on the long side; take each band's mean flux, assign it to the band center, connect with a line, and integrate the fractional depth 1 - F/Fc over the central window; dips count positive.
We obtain 0.1 AA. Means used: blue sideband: 28.3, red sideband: 27.4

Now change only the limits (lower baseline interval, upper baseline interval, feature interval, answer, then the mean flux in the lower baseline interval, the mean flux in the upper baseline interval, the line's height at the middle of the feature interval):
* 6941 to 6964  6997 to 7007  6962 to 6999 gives 0.6 AA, 27.5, 27.8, 27.7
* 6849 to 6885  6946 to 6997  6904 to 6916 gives 0.0 AA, 27.7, 27.4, 27.6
